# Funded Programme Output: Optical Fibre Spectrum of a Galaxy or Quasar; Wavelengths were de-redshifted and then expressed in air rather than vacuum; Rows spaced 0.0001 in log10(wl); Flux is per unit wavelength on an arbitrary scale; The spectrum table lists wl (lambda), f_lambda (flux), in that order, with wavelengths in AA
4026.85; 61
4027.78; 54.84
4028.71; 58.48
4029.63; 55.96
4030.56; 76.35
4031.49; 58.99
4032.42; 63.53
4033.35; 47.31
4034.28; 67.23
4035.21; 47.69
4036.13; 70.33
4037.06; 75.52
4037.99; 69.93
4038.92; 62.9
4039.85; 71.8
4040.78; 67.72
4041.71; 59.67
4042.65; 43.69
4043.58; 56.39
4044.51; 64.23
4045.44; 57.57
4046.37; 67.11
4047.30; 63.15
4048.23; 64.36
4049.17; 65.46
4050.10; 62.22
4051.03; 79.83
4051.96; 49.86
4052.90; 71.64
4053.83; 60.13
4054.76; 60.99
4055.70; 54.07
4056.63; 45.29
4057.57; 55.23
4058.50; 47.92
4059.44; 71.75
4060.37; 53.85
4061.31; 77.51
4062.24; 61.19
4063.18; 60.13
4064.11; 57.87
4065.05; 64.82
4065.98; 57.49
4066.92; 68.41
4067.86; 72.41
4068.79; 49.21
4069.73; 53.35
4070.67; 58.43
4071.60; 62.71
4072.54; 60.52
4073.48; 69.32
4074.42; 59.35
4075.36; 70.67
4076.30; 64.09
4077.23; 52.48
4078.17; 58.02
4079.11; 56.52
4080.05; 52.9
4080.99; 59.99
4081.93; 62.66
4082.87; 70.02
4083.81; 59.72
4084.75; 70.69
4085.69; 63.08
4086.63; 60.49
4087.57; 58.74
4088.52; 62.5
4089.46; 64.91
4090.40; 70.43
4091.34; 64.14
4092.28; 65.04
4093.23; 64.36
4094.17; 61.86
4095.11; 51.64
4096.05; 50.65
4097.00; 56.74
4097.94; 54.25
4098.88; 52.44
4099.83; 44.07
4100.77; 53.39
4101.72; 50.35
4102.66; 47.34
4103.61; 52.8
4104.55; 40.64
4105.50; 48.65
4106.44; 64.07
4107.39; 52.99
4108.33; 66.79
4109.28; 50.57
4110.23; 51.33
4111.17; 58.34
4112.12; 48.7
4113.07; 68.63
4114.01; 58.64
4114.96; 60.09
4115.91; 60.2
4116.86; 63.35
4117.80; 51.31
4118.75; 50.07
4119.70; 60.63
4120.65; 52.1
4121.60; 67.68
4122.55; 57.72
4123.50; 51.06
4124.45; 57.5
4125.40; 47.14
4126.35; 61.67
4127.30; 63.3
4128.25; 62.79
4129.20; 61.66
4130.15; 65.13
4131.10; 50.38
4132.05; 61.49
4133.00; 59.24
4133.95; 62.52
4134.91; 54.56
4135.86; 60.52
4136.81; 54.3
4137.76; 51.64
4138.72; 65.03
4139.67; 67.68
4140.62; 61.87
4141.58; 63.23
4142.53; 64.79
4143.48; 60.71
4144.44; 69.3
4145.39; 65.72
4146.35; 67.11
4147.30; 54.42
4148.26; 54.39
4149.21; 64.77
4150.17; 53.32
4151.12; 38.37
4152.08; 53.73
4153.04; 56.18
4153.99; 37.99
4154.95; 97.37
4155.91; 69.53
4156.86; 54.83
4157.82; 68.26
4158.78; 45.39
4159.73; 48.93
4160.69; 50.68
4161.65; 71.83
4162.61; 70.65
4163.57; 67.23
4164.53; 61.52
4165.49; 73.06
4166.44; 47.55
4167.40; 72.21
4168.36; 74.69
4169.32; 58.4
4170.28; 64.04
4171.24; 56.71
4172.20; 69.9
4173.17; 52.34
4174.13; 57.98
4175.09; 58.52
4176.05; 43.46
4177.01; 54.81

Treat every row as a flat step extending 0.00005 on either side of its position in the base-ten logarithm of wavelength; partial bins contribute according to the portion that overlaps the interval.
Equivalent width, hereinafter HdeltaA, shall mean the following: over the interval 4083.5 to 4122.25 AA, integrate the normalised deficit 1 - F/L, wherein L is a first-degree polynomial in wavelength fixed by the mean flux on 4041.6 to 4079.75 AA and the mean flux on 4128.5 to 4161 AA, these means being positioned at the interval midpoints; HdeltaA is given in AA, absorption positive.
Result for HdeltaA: 1.7 AA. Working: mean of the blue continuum 60.7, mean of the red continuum 59.3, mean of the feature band 57.4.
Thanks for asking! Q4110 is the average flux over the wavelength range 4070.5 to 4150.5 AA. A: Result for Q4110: 58.9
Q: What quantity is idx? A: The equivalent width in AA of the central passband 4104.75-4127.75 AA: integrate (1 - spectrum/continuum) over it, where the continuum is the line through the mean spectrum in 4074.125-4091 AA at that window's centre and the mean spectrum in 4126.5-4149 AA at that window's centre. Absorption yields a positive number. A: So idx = 1.67 AA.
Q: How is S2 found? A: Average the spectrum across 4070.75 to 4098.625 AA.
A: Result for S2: 61.2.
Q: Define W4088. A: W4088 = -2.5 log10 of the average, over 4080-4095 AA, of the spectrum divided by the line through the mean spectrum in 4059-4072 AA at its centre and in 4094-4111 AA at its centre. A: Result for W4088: -0.12 mag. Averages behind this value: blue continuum 62.1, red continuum 52.8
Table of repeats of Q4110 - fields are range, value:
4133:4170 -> 60.9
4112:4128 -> 57.9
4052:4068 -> 60.7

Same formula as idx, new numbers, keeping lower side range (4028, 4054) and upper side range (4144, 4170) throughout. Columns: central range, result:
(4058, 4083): 0.49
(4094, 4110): 2.37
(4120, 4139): 0.97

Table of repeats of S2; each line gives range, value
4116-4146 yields 59.6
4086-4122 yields 56.9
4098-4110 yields 52.1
